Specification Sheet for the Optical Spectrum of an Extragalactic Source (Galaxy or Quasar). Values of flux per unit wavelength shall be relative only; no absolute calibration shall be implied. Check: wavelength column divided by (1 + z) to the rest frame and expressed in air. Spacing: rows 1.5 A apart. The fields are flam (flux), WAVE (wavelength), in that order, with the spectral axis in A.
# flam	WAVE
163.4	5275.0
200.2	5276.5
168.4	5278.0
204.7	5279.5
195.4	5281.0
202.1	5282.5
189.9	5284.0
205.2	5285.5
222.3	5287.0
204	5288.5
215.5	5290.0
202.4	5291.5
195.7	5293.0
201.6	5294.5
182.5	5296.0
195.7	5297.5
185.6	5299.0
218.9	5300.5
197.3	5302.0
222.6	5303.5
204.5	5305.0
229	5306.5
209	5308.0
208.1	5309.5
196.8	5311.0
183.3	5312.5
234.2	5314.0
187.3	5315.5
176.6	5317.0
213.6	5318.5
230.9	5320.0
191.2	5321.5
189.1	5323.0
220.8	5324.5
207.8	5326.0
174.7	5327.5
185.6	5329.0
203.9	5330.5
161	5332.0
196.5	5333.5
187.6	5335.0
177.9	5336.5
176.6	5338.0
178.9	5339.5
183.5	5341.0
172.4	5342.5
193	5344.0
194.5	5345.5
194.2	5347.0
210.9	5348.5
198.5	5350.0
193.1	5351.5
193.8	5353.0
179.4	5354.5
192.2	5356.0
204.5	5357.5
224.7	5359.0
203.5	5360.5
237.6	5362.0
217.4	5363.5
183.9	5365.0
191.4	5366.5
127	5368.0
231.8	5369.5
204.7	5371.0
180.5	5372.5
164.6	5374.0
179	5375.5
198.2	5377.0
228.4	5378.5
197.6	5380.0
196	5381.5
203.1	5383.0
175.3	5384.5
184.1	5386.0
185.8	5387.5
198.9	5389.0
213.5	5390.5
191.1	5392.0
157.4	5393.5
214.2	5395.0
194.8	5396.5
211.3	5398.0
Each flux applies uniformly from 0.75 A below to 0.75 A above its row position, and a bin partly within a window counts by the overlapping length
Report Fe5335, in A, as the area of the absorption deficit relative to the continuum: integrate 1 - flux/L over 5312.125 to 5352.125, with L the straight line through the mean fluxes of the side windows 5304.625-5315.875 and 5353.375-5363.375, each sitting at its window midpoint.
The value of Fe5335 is 2.7 A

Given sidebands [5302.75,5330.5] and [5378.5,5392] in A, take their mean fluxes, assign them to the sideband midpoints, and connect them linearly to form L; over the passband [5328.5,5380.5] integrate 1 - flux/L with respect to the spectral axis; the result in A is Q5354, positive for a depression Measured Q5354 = 1.7 A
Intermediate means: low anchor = 204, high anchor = 196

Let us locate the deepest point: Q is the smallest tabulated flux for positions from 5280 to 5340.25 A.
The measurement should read 161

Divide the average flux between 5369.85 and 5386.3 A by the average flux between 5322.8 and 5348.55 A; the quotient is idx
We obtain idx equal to 1.0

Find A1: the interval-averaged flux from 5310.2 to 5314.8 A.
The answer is 205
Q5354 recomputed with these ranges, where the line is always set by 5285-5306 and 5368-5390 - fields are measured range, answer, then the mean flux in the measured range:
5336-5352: 0.7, 189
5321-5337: 0.7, 191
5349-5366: -0.6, 203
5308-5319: 0.1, 200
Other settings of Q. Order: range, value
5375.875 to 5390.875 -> 175.3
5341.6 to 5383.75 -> 127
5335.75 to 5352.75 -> 172.4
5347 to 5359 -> 179.4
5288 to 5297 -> 182.5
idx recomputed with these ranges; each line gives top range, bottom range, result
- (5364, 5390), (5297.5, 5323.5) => 0.93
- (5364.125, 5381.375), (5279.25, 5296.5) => 0.94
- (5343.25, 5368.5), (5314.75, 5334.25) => 1.01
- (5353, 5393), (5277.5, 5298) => 0.98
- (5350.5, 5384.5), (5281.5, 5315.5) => 0.96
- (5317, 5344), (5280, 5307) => 0.94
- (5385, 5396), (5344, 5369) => 0.97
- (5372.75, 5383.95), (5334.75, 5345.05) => 1.07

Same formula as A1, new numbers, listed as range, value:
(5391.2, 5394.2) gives 175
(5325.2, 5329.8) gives 190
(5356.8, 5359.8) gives 215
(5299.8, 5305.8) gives 211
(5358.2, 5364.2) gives 221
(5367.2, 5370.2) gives 179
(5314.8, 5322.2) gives 200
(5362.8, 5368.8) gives 180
